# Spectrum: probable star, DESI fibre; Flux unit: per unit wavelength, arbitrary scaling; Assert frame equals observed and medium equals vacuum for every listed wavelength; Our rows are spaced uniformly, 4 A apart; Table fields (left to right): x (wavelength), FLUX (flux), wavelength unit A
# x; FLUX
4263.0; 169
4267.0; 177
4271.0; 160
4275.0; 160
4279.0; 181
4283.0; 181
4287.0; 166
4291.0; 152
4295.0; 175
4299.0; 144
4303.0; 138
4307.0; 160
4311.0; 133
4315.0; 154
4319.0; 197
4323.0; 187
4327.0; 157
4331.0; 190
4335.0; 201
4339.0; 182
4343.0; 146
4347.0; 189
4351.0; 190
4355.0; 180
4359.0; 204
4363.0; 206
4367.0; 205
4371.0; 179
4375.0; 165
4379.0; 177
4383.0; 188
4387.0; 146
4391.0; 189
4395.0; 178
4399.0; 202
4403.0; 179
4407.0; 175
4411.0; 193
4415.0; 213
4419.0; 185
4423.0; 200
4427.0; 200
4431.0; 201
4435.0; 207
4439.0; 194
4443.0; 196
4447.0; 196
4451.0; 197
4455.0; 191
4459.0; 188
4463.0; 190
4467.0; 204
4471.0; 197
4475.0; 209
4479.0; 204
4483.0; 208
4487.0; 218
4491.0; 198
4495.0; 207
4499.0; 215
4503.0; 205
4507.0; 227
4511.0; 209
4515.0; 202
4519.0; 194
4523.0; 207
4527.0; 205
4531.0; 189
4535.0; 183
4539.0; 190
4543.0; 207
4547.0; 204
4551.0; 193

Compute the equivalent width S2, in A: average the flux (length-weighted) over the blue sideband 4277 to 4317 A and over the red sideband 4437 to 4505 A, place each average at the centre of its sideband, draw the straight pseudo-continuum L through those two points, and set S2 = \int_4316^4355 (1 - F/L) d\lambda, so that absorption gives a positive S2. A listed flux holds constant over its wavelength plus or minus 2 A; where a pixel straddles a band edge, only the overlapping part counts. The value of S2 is -3.14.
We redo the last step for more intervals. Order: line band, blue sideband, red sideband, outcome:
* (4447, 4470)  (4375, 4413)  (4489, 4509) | 0.5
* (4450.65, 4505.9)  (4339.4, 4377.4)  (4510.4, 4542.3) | -2.6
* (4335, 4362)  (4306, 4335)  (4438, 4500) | -1.2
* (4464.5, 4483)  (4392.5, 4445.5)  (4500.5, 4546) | -0.5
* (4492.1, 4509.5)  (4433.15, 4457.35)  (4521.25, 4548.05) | -1.4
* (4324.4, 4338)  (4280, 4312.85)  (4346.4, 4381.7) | -0.8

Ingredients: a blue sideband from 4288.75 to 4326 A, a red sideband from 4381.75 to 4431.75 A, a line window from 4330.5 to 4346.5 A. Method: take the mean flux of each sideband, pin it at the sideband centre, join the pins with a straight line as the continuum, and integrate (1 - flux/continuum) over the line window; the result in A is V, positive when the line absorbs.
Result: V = -1.0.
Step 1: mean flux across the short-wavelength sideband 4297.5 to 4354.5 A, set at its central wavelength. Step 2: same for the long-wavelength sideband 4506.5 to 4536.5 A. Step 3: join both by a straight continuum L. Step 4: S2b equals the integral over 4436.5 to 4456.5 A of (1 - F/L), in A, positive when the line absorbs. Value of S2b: -0.7 A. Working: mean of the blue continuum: 170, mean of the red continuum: 201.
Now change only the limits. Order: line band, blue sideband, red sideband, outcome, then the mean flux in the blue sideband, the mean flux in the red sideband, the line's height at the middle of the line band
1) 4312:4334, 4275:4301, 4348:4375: 0.3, 166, 192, 178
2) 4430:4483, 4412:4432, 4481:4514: 1.6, 199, 211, 205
